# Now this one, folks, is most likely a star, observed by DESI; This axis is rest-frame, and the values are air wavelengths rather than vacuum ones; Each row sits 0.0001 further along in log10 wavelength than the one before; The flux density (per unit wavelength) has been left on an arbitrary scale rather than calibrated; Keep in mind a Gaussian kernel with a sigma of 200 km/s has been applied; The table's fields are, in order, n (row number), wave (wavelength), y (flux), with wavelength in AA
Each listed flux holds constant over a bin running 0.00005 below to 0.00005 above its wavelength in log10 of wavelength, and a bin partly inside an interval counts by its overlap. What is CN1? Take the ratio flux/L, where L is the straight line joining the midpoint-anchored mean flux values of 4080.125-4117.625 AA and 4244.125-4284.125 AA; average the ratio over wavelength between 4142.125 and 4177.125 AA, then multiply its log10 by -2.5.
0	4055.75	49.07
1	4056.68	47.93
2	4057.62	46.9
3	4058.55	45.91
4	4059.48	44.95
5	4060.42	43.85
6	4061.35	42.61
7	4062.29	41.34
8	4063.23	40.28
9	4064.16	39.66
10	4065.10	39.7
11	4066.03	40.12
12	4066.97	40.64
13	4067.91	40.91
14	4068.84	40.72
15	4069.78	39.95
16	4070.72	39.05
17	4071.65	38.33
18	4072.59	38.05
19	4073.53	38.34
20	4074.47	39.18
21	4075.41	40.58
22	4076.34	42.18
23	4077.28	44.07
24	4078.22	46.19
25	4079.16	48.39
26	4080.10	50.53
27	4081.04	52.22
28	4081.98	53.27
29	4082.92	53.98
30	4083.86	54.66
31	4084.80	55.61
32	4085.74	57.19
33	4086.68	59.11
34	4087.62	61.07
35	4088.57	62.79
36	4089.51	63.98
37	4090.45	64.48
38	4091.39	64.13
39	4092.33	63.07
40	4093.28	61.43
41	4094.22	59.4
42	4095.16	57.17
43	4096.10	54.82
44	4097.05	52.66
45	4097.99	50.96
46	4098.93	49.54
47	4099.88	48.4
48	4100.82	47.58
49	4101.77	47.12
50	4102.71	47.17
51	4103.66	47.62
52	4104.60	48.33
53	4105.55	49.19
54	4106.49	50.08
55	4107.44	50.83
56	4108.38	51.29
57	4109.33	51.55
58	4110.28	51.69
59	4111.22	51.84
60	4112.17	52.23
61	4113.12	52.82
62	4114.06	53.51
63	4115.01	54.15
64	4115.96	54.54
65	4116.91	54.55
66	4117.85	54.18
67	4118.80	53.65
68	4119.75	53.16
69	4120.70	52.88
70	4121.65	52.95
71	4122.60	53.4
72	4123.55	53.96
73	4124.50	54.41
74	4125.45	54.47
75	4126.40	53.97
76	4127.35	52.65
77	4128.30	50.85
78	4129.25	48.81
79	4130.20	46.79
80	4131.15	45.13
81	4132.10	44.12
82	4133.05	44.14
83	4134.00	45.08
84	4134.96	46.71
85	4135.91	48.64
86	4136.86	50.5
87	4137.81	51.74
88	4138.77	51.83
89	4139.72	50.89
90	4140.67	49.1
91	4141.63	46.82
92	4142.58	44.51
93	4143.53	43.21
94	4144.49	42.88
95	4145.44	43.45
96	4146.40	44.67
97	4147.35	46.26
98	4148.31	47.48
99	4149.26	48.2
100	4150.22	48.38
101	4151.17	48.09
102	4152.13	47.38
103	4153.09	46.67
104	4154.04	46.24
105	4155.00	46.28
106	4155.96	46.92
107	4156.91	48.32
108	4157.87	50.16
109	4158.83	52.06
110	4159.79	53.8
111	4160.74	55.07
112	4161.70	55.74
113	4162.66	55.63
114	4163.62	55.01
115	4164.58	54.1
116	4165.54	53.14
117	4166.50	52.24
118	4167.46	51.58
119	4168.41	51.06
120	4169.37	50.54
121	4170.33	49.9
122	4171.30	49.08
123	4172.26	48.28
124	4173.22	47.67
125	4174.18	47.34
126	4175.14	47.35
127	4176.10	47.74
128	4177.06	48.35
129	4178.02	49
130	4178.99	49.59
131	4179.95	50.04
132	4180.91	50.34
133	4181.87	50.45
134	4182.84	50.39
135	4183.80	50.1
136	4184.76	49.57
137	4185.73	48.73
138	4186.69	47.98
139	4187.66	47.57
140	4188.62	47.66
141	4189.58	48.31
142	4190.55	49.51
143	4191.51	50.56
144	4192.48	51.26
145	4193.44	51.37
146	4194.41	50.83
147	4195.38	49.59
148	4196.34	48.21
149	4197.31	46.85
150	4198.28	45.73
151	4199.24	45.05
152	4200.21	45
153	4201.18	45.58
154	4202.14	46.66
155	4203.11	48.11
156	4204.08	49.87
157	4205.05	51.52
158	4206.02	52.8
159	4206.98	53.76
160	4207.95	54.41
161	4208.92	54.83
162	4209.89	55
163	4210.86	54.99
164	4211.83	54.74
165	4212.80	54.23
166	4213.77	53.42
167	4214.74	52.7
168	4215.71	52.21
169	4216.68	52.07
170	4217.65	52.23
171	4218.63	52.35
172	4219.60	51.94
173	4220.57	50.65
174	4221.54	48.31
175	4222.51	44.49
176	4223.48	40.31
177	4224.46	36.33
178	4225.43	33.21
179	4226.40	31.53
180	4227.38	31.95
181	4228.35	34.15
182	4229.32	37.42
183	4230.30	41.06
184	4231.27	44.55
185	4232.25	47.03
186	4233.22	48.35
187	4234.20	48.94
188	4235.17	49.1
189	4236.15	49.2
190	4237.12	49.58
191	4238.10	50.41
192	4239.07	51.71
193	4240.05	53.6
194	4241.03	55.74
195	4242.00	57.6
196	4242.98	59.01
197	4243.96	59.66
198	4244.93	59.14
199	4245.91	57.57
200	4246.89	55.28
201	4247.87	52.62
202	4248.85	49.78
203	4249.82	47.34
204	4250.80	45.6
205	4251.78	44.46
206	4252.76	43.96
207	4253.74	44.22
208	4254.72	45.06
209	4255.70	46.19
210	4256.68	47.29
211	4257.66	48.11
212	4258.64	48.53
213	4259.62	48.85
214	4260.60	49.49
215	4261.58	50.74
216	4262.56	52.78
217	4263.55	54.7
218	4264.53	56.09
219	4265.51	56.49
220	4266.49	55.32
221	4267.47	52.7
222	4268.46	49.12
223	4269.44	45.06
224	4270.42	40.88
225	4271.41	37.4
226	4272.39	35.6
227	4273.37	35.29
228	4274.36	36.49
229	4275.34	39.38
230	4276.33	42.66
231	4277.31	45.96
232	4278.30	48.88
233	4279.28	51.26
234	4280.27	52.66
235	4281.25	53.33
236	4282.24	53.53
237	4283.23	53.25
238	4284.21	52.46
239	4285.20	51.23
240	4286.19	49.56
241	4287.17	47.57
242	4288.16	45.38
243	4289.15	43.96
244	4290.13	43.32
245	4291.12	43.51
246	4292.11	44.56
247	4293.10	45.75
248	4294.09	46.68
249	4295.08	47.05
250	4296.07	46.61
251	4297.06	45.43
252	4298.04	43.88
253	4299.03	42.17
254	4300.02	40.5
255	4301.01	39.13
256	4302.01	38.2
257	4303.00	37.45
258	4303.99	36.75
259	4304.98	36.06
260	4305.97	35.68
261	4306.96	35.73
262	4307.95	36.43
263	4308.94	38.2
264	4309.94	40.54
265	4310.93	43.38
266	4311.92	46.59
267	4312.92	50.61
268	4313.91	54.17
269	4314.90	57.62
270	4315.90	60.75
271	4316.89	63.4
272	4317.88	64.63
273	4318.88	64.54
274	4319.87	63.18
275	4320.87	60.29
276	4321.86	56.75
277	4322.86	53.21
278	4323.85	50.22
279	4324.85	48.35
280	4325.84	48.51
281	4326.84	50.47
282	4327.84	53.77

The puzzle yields 0.06 mag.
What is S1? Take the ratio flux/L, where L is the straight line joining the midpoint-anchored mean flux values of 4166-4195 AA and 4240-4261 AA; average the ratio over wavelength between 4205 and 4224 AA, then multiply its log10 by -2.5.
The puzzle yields -0.04 mag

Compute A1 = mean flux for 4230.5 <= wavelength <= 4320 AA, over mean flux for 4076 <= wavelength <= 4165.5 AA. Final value 0.9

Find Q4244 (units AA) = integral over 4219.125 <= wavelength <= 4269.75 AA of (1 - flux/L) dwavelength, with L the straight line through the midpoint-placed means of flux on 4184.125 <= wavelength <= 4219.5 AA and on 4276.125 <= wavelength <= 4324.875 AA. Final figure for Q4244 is 1.0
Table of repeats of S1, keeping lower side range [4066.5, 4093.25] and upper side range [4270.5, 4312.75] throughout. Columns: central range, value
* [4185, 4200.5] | -0.043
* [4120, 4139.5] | -0.038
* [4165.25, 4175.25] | -0.059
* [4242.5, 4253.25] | -0.164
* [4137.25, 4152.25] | 0.018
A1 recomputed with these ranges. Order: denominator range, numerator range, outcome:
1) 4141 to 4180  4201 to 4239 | 0.97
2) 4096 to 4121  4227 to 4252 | 0.96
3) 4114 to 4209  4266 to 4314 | 0.89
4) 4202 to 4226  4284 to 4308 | 0.86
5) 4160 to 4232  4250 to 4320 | 0.96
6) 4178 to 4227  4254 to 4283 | 0.97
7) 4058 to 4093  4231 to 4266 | 1.06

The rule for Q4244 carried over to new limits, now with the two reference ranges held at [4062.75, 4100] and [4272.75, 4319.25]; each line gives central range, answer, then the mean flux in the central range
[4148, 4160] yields 0.03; 48.3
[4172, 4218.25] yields -2.13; 50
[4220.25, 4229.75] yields 1.75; 38.7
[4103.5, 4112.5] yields -0.23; 50.6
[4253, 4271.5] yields -0.94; 49.1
